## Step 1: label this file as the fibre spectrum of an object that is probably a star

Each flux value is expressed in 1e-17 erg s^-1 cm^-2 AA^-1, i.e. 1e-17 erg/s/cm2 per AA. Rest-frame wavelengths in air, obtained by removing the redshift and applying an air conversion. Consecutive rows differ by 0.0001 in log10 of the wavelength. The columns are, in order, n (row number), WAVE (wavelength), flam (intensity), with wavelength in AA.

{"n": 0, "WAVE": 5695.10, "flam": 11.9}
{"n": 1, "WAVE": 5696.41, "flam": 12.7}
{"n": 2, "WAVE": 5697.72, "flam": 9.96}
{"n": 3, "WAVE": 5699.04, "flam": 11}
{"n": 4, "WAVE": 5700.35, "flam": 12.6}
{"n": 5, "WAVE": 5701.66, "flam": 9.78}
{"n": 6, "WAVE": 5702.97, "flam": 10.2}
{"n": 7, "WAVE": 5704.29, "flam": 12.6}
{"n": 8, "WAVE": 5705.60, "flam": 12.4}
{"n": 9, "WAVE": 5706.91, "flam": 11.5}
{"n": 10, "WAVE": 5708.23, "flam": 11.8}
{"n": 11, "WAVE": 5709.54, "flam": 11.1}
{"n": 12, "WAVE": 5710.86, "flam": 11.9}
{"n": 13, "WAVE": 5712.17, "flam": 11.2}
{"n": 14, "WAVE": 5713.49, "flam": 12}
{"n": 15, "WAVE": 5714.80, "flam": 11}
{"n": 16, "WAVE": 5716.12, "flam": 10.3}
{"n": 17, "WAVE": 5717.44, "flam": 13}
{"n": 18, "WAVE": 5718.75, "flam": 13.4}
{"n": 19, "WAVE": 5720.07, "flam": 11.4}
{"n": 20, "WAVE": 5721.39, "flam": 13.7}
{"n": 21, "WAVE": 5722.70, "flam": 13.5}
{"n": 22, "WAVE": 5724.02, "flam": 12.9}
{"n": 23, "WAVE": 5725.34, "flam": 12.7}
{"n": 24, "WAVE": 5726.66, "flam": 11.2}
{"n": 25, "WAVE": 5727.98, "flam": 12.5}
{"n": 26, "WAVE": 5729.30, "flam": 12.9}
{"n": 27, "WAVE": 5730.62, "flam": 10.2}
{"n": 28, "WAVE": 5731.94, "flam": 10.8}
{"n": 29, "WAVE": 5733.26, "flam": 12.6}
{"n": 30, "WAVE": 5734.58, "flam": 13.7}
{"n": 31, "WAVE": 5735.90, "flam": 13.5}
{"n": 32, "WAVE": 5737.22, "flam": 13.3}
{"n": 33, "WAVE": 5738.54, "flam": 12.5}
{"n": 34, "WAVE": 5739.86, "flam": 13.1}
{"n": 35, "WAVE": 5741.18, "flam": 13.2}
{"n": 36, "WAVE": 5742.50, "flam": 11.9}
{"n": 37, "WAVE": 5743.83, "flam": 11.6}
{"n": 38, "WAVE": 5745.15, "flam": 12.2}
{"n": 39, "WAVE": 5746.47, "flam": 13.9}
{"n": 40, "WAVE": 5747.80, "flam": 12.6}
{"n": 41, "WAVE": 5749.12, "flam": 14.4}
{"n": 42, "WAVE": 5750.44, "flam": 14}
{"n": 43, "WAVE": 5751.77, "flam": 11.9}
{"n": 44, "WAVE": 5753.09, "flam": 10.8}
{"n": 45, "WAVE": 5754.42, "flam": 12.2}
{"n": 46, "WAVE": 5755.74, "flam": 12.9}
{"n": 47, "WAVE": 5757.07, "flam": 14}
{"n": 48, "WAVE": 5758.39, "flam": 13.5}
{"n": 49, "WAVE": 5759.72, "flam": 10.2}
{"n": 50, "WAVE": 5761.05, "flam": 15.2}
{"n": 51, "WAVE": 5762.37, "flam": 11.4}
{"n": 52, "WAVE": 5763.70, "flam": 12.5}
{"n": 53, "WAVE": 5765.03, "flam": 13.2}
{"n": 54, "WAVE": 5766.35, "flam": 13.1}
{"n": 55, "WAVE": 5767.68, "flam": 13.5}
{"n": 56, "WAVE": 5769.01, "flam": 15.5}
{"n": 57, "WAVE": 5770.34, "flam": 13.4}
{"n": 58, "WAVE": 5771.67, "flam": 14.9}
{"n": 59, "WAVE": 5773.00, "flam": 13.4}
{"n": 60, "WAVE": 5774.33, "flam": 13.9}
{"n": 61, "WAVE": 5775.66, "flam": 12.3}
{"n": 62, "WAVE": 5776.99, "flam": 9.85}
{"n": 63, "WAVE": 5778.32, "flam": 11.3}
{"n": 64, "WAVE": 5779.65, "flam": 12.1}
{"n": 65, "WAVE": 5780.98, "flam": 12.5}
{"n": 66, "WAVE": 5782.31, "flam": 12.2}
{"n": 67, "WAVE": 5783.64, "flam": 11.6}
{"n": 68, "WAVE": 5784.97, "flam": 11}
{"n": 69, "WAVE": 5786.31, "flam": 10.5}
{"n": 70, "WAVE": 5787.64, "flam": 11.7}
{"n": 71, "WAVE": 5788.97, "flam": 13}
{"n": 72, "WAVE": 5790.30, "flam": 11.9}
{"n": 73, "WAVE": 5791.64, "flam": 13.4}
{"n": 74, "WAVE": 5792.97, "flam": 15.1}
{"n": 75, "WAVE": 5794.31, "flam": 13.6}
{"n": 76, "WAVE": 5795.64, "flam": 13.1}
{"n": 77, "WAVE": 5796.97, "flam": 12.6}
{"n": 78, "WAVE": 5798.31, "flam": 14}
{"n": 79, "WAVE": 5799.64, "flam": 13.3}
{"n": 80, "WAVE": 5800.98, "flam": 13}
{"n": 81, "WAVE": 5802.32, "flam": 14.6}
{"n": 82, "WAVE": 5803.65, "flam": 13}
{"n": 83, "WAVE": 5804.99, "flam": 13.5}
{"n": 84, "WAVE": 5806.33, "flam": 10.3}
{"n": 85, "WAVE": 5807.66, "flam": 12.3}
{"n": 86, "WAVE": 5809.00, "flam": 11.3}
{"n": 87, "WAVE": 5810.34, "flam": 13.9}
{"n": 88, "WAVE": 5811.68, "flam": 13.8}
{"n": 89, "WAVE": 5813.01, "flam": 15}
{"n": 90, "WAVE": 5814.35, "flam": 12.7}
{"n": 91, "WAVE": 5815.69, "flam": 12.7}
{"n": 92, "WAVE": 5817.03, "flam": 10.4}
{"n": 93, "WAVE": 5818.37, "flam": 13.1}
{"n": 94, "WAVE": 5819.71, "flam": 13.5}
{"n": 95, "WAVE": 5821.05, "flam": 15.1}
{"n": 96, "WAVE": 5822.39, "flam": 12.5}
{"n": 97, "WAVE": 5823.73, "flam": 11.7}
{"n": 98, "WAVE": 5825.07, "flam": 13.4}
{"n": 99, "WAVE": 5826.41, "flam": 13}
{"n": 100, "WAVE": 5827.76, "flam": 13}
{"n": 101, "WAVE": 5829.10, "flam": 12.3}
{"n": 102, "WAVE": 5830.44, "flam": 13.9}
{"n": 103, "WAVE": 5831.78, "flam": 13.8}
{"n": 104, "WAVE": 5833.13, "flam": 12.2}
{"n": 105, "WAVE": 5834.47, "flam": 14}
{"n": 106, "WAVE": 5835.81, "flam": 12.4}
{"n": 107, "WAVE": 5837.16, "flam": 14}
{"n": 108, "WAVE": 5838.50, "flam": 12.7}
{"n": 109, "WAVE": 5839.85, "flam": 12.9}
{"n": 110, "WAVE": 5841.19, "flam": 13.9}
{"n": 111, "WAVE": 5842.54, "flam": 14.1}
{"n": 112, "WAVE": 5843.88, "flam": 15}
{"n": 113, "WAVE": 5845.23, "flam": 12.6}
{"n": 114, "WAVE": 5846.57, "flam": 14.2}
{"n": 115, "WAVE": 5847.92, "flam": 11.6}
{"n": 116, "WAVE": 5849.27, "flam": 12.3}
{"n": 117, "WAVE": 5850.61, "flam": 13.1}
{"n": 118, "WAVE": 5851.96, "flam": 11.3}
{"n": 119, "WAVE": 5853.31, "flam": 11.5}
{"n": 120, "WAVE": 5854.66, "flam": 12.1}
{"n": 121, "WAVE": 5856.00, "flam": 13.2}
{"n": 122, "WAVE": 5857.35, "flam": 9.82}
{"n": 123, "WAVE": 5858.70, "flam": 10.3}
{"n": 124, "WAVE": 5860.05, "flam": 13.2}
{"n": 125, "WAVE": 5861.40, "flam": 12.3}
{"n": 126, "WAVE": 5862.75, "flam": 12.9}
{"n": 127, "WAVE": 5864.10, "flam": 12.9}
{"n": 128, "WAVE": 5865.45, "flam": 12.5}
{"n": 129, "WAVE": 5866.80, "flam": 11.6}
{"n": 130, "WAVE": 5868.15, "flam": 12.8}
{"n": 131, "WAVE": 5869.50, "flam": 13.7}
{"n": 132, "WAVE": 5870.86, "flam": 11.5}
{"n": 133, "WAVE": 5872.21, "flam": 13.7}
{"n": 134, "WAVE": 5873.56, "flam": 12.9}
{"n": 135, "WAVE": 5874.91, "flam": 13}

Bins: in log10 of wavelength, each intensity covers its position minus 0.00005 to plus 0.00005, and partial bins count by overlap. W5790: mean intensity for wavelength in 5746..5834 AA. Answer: 12.9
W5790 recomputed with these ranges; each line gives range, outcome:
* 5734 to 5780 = 12.9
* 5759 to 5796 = 12.7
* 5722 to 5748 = 12.5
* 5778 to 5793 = 12.1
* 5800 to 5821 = 12.9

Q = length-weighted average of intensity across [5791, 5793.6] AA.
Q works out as 14.3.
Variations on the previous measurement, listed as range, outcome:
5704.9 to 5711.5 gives 11.7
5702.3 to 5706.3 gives 11.7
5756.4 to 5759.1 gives 13.7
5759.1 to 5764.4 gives 12.3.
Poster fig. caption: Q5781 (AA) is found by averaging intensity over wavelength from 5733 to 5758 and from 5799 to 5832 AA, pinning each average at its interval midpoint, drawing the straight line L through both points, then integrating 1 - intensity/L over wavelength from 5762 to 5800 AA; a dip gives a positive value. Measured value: 0.5 AA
